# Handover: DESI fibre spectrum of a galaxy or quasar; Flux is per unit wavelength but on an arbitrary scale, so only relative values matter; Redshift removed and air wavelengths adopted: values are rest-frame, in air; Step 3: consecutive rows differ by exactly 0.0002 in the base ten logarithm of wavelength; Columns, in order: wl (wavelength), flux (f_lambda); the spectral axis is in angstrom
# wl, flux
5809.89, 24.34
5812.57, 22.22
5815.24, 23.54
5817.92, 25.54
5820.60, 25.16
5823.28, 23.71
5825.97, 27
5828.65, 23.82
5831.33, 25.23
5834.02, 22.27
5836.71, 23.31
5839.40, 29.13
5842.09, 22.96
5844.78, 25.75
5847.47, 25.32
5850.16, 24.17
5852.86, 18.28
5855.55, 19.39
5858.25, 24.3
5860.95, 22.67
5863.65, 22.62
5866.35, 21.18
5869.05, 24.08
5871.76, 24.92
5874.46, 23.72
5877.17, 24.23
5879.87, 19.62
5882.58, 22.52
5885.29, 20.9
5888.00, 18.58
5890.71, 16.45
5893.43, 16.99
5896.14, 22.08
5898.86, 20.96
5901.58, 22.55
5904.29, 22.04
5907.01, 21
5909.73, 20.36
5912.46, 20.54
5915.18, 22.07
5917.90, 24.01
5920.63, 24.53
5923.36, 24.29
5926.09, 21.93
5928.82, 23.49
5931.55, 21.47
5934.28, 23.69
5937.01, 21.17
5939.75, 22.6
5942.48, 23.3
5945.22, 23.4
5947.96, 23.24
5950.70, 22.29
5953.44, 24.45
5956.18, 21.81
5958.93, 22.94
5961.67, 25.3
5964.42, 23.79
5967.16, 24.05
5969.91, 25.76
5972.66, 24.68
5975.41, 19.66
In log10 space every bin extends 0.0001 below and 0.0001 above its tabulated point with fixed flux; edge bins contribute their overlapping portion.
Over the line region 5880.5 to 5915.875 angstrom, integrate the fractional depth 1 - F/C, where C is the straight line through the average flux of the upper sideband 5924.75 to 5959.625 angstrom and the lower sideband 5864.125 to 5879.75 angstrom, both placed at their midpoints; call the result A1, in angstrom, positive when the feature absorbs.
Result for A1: 3.94 angstrom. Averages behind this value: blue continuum 23.3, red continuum 22.7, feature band 20.5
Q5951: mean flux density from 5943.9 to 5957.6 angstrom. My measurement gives 23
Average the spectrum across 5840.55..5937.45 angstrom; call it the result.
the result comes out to 22.1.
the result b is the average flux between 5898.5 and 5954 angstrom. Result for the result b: 22.5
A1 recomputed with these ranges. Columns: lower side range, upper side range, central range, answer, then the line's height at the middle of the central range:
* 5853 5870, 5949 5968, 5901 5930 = 0.6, 22.9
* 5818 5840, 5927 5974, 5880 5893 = 2.5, 24.1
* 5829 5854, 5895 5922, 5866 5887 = 0.3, 23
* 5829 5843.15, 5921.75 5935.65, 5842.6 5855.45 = 0.7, 24.3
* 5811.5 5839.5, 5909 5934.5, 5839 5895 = 3.6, 23.7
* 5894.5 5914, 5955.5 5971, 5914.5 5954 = -0.7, 22.7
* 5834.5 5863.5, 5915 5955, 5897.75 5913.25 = 1.3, 23.2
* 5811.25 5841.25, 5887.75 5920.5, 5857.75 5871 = -0.1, 22.8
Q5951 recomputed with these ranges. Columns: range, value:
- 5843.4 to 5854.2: 23.4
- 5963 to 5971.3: 24.5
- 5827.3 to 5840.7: 24.7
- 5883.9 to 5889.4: 19.7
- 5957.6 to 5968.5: 24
